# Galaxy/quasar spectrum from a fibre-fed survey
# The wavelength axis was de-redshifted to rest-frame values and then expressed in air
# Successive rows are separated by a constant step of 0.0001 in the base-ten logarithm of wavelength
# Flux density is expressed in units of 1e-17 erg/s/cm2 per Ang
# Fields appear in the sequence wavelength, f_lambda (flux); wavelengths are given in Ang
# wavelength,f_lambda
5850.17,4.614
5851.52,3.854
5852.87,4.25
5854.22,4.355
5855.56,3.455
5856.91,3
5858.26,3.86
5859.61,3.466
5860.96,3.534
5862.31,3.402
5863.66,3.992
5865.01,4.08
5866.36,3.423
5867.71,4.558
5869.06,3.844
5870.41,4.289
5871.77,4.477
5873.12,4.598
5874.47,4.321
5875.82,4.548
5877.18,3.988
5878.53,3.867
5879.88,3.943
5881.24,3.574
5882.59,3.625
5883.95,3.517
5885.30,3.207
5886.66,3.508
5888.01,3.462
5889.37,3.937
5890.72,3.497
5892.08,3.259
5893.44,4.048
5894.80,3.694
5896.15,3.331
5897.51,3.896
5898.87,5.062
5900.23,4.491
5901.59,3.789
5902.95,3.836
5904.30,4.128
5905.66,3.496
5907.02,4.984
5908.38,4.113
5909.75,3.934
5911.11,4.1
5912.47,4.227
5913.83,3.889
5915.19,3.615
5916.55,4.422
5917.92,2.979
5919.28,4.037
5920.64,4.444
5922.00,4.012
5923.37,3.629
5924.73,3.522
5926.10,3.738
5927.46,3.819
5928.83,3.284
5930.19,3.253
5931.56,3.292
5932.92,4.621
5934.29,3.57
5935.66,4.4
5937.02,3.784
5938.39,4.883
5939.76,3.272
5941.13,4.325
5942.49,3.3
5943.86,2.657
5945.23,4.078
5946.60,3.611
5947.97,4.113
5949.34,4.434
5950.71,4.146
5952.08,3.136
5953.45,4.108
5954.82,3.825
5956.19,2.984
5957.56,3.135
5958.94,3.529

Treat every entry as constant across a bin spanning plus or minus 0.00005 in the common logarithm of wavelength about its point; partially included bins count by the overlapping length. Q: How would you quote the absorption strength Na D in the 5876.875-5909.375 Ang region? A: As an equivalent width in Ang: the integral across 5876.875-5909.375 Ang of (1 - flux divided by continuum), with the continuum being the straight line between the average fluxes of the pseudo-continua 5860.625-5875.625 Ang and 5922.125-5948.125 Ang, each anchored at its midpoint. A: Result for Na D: 0.87 Ang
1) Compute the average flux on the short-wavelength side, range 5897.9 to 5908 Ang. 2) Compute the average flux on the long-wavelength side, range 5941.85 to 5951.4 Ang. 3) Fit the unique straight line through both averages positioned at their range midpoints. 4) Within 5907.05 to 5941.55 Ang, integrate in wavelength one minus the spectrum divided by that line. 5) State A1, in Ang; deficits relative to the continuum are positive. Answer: 0.9 Ang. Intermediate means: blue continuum 4.24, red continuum 3.76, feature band 3.9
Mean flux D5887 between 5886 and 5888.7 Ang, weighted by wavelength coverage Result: 3.49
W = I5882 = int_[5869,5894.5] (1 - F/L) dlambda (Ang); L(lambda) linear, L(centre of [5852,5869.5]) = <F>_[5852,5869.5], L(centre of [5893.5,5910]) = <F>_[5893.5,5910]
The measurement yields 0.4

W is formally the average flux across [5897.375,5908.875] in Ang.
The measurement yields 4.22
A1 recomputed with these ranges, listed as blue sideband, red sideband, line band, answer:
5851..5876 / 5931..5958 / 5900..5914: -0.8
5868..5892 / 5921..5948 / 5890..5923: -1.2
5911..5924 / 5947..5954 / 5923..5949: 1.3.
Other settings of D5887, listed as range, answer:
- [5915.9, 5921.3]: 3.96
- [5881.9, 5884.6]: 3.57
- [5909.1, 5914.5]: 4.04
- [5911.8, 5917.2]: 4.04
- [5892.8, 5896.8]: 3.69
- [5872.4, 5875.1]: 4.47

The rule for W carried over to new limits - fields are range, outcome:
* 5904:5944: 3.87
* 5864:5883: 4.09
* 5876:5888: 3.68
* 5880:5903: 3.75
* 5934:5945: 3.79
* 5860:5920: 3.92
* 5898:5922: 4.09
